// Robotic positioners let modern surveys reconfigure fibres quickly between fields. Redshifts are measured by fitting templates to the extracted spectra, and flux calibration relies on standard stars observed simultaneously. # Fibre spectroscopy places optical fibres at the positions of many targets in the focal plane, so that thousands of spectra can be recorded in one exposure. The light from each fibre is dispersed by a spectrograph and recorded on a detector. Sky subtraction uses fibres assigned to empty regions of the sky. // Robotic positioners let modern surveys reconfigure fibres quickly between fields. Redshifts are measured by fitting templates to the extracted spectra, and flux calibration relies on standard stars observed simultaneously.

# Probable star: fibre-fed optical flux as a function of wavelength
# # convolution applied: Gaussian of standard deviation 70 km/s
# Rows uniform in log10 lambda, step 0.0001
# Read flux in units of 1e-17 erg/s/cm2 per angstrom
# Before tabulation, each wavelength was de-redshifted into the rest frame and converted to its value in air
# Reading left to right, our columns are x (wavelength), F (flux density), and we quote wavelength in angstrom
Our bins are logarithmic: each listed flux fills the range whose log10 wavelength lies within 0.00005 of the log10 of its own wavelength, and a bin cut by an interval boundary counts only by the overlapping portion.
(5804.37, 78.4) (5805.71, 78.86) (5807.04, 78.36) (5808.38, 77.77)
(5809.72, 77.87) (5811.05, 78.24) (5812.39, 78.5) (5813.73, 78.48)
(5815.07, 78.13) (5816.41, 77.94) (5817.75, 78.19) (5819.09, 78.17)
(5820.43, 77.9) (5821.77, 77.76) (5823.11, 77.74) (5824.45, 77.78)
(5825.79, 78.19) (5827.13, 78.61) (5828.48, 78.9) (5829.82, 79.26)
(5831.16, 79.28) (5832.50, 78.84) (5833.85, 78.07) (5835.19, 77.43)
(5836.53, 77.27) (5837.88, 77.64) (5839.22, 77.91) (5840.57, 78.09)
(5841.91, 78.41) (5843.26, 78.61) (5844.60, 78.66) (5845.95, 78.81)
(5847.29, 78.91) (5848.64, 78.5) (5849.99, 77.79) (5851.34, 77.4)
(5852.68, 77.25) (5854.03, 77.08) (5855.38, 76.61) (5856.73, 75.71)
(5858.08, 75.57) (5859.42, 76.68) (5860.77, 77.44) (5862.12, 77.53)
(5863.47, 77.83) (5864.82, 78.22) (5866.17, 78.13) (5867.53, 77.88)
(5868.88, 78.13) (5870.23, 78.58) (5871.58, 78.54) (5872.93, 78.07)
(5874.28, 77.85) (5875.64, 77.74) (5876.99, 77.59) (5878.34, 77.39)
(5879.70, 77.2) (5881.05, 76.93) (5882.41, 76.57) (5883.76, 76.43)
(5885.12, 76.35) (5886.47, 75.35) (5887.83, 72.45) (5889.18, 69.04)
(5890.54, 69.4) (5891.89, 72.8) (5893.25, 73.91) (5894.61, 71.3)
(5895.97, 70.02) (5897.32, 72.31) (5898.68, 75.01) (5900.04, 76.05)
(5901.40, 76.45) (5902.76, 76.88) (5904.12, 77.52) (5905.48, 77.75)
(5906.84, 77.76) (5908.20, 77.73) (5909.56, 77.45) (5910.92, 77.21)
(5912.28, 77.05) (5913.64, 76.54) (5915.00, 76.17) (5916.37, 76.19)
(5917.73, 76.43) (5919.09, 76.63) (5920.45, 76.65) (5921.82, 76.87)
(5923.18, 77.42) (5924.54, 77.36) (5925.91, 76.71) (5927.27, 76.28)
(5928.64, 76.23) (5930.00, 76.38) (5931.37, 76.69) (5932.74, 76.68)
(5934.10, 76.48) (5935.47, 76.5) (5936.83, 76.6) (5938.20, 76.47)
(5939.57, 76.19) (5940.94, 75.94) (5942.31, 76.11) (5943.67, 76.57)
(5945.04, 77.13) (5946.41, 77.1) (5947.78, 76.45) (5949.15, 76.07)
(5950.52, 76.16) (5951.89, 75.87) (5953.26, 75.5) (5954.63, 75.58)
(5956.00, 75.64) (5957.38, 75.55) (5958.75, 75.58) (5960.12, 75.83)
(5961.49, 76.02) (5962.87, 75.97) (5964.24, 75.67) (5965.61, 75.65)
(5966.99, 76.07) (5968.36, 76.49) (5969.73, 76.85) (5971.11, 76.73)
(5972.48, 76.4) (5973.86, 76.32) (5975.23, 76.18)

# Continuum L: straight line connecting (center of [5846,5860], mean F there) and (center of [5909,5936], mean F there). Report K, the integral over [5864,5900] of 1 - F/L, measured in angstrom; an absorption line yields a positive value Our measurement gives 0.7 angstrom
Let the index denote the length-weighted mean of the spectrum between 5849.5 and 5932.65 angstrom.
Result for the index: 76.3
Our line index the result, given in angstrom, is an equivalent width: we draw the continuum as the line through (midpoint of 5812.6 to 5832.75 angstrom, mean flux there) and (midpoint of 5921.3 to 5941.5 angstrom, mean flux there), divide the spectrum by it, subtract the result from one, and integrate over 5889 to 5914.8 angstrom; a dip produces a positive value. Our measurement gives 0.7 angstrom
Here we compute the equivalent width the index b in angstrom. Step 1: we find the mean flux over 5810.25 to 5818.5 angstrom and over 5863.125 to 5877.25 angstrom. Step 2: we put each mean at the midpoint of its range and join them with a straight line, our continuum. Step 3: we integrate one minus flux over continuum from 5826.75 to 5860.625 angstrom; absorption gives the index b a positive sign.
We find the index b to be 0.1 angstrom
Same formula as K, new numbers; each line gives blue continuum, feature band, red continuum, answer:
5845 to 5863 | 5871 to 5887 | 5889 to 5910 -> -0.3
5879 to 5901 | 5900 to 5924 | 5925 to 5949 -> -0.6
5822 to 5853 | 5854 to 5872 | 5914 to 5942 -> 0.1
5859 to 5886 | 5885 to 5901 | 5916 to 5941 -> 0.9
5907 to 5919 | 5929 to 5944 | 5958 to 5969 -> 0.0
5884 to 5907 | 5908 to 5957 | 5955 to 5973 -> -0.9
